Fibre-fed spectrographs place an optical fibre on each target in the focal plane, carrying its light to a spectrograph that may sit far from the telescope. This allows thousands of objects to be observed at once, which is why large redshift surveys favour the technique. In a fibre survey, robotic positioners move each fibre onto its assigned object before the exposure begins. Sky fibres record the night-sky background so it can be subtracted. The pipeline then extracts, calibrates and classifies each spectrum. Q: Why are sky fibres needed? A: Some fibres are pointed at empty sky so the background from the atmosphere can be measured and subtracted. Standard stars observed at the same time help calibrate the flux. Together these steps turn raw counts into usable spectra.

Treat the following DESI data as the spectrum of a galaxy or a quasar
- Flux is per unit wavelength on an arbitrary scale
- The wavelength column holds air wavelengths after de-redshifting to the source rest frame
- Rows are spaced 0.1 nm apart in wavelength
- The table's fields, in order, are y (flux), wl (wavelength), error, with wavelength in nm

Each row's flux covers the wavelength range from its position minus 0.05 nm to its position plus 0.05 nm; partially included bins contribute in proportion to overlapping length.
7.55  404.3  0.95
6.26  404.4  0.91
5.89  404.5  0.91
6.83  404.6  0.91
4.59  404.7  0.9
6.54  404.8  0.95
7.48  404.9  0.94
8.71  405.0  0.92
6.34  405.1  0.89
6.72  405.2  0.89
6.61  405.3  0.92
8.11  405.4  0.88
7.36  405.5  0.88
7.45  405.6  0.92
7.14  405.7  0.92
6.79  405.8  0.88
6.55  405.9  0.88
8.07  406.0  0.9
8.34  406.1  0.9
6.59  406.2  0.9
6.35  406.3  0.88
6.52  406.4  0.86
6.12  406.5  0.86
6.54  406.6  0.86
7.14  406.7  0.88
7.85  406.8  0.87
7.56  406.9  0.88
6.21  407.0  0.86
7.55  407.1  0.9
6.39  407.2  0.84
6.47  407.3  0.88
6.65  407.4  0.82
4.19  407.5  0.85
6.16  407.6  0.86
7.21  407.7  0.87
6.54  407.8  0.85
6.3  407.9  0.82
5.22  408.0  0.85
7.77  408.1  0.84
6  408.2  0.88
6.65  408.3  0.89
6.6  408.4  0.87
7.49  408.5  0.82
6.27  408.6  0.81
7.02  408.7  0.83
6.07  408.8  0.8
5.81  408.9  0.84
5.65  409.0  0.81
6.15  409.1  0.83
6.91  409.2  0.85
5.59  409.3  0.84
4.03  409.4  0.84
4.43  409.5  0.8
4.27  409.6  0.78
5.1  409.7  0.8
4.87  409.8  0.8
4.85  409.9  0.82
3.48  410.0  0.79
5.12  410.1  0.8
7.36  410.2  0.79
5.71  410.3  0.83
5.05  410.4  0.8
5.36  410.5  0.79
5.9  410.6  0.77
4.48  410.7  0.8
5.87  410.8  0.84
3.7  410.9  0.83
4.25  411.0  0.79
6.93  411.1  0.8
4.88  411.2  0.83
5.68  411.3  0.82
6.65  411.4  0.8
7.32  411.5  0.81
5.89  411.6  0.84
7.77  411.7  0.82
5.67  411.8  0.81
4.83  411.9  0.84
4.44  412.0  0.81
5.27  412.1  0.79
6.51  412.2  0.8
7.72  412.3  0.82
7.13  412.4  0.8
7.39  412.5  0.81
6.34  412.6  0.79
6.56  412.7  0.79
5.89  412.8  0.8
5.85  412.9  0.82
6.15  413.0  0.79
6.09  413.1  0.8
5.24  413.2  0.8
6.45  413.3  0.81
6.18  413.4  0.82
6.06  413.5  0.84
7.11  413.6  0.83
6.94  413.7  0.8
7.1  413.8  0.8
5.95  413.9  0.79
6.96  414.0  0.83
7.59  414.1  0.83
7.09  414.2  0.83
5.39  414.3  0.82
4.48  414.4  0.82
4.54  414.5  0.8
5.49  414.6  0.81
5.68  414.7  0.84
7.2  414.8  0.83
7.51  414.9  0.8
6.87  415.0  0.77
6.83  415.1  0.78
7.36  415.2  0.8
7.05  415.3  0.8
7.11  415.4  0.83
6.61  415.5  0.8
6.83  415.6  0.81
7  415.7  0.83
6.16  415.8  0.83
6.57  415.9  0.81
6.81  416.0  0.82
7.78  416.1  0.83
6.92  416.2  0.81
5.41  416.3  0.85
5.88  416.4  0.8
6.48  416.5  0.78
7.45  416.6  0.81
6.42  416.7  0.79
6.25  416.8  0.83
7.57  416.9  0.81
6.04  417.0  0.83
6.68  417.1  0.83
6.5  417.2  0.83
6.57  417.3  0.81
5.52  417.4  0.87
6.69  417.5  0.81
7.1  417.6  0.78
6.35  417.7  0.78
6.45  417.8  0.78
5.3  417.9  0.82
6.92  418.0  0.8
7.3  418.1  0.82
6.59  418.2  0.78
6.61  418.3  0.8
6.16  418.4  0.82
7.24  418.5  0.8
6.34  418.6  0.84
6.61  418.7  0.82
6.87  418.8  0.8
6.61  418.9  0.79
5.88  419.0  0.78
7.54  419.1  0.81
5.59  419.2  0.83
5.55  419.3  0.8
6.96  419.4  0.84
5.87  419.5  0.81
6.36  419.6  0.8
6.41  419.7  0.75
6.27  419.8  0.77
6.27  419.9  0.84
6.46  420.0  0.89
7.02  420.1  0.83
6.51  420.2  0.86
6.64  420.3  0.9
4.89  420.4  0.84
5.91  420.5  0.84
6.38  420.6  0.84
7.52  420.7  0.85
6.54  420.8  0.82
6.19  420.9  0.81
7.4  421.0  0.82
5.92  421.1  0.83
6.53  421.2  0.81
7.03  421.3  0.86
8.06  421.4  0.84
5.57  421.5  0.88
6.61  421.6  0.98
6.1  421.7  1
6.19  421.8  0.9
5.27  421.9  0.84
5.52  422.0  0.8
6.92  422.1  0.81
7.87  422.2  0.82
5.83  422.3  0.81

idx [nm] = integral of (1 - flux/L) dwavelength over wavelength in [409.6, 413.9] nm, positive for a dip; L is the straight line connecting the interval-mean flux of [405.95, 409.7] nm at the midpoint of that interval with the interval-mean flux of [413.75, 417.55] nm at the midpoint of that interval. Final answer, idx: 0.40 nm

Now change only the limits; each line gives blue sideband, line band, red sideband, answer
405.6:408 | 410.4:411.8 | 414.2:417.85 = 0.19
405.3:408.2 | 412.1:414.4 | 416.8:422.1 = 0.06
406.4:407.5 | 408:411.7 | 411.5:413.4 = 0.42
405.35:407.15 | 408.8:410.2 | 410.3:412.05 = 0.21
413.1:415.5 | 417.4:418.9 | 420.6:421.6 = 0.01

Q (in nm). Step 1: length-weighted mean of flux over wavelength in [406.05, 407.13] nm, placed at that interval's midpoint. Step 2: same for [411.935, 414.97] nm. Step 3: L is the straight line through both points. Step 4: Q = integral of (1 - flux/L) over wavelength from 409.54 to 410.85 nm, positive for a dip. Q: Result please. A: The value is 0.28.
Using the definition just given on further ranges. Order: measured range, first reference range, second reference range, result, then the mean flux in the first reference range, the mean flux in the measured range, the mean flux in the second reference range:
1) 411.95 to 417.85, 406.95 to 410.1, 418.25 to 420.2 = -0.216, 5.92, 6.47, 6.46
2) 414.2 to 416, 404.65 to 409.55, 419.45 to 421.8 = 0.023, 6.59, 6.42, 6.45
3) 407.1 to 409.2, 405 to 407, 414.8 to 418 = 0.186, 7.08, 6.37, 6.66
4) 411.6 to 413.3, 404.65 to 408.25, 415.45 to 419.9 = 0.119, 6.78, 6.18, 6.52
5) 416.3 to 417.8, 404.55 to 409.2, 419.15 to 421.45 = 0.004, 6.71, 6.5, 6.45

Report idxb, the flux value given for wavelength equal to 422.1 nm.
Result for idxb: 6.92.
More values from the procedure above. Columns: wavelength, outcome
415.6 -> 6.83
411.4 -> 6.65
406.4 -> 6.52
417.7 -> 6.35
